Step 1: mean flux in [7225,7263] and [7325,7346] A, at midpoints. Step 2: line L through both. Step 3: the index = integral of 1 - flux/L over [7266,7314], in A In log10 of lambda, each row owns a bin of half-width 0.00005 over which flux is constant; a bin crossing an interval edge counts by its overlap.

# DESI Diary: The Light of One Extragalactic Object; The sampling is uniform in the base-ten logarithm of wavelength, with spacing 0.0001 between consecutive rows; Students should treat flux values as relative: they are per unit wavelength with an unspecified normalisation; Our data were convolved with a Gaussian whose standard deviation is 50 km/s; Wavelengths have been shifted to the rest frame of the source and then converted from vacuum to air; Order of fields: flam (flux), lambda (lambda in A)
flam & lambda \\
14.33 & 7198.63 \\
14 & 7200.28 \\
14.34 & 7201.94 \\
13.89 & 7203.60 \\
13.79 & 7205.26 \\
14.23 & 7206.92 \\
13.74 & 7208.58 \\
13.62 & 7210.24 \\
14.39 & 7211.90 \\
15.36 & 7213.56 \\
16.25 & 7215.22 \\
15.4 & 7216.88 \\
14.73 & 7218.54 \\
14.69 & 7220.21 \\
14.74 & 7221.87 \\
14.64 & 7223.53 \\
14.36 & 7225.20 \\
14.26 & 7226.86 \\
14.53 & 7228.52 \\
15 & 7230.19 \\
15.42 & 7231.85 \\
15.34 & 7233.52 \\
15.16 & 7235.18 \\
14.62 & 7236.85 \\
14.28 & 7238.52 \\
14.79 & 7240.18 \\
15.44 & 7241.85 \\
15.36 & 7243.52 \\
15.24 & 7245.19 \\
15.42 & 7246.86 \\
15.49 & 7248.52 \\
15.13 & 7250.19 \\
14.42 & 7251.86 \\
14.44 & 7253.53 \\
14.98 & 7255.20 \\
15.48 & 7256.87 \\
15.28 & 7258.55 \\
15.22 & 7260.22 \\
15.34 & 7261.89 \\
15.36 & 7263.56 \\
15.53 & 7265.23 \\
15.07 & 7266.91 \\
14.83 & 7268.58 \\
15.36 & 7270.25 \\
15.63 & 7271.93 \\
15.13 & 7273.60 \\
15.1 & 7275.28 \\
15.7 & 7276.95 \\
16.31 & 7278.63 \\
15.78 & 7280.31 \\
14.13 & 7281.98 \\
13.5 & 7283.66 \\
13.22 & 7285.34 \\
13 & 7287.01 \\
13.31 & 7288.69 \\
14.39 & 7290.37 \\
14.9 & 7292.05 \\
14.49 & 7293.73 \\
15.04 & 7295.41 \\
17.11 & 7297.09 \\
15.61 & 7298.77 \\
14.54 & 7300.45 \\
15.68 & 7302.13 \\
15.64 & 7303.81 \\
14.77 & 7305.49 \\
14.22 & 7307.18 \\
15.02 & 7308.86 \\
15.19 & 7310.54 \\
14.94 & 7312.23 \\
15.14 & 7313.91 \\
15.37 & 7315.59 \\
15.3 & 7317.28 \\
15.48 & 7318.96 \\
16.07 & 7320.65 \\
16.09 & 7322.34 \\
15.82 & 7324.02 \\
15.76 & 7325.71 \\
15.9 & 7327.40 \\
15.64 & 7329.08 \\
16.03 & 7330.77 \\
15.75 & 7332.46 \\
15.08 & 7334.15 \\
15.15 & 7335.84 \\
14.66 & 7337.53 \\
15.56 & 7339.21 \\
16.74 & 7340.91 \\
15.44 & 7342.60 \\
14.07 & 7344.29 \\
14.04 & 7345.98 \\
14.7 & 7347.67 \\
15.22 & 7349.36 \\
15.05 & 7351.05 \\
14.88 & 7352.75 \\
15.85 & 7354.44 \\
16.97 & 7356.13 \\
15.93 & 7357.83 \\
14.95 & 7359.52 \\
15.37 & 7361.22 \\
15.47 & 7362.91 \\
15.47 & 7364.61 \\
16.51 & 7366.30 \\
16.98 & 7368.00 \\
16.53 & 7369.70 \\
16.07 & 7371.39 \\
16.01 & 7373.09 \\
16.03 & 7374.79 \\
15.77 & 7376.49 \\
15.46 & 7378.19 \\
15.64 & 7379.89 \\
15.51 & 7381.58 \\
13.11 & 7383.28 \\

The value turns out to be 0.94 A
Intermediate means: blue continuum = 15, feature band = 14.9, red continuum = 15.4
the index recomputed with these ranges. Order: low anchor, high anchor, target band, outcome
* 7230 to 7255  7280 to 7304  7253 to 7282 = -0.90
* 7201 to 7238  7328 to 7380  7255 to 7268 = -0.30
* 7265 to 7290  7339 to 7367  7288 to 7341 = -0.83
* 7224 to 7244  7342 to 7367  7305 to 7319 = 0.12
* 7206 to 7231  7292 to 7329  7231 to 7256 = -0.30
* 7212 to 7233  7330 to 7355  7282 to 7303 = 0.75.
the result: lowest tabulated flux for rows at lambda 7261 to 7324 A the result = 13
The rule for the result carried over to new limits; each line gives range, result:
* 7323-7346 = 14.04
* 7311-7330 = 14.94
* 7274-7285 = 13.5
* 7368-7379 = 15.46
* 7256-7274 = 14.83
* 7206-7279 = 13.62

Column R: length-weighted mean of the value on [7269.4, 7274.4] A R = 15.4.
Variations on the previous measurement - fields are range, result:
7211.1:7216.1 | 15.4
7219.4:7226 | 14.6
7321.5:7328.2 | 15.9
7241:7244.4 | 15.4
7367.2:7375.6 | 16.3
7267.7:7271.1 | 15.1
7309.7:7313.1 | 15.1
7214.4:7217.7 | 15.8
